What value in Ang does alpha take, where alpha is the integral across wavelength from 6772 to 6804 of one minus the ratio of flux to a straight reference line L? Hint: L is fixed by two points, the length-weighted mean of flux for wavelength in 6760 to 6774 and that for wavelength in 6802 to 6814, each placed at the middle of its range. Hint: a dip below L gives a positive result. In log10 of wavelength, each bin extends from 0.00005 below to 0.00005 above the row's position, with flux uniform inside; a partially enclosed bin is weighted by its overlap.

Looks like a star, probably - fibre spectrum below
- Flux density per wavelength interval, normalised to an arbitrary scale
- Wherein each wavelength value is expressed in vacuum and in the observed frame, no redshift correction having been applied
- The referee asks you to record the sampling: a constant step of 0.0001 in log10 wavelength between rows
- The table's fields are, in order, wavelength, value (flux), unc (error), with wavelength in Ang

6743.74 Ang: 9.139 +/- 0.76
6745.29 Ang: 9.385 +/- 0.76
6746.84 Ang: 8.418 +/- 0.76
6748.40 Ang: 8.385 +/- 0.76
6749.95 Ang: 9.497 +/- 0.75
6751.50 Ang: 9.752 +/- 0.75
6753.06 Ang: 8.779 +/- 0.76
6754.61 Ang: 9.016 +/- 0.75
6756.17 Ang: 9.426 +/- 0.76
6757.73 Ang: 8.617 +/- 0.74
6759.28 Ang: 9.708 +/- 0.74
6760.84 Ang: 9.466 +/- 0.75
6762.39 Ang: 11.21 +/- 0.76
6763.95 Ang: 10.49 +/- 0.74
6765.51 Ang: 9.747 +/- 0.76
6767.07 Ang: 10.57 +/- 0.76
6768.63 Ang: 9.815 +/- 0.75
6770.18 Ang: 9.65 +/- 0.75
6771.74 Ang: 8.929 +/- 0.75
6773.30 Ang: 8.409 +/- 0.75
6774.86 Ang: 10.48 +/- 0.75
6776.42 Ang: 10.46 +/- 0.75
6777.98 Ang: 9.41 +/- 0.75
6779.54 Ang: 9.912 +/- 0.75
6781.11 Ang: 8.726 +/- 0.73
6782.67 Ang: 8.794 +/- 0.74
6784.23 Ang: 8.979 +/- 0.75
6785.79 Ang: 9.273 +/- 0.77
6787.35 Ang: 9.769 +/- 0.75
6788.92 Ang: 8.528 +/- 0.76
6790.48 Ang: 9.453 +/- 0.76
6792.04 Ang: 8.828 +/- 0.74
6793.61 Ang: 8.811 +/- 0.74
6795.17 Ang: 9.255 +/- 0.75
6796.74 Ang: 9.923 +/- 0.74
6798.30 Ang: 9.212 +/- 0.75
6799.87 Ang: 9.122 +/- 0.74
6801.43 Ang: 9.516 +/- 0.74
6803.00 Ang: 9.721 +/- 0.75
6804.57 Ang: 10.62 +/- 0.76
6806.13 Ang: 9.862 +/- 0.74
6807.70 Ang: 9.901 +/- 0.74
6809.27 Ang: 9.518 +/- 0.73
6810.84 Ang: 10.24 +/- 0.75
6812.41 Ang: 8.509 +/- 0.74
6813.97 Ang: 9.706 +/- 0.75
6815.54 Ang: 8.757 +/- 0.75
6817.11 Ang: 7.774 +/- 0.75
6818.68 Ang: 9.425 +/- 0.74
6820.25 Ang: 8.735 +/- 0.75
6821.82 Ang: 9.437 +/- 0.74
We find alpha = 1.5 Ang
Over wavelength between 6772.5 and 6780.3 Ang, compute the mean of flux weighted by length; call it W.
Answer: 9.73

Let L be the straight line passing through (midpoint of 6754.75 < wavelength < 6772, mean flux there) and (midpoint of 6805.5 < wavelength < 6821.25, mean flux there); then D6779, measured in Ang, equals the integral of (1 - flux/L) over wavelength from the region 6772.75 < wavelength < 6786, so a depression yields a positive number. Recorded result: 0.3 Ang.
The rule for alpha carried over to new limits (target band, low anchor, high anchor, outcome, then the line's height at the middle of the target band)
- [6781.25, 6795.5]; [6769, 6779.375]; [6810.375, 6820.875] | 0.51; 9.39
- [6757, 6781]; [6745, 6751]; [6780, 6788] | -1.91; 9.05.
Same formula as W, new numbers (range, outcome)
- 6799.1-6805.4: 9.76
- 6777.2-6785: 9.16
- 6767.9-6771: 9.75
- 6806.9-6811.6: 9.87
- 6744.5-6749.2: 8.74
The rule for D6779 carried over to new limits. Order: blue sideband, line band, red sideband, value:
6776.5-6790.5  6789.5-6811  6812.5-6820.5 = -1.2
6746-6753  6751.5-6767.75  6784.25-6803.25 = -1.2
